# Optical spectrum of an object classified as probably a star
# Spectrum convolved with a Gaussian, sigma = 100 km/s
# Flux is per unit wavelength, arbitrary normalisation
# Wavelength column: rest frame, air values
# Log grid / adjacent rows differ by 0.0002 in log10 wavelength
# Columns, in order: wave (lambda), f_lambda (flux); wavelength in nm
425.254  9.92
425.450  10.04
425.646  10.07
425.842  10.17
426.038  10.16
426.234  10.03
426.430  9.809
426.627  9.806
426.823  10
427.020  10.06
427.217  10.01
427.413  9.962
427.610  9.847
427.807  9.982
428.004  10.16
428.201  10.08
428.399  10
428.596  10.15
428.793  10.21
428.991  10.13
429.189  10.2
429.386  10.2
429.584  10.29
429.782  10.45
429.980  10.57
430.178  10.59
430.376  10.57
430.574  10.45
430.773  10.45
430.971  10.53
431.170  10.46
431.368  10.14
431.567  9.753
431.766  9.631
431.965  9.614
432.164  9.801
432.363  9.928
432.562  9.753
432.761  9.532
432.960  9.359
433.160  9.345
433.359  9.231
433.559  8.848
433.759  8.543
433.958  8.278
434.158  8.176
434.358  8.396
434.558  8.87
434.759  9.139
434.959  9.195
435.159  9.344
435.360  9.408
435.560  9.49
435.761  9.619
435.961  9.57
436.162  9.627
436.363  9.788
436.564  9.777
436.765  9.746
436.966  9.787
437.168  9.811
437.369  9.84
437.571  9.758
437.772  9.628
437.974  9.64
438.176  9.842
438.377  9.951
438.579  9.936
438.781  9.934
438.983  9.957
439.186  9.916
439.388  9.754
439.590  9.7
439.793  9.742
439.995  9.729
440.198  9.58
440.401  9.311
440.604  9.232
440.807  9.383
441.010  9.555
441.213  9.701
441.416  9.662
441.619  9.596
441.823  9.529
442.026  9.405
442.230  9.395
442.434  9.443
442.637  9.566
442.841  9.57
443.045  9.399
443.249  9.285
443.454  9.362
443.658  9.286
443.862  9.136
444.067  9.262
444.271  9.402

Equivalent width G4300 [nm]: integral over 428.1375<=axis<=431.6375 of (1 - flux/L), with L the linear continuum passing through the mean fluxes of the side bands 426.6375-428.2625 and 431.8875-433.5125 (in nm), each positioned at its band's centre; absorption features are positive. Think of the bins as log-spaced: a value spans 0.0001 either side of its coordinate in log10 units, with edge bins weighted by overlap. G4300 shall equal -0.18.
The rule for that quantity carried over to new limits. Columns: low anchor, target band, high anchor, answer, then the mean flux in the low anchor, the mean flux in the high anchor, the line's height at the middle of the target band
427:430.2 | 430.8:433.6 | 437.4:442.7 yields 0.07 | 10.2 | 9.65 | 10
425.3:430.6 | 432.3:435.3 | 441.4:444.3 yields 0.24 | 10.1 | 9.41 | 9.86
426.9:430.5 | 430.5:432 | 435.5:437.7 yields -0.02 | 10.2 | 9.71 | 10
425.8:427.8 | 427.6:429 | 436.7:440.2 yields -0.02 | 9.98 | 9.8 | 9.96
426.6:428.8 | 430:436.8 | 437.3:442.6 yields 0.20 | 10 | 9.66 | 9.85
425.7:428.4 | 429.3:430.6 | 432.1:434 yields -0.11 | 10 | 9.29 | 9.66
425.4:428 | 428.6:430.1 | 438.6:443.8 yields -0.06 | 10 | 9.56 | 9.92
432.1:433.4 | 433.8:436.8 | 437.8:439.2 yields 0.16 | 9.58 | 9.86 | 9.7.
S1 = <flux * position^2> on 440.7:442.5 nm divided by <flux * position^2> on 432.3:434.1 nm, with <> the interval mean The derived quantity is 1.1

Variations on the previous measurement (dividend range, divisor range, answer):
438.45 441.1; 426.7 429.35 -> 1.01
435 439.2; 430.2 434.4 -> 1.04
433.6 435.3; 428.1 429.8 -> 0.88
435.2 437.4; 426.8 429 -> 1.00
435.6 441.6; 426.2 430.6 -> 1.00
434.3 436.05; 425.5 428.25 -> 0.96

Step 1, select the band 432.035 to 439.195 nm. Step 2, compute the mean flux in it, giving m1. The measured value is 9.46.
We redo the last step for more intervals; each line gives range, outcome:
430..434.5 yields 9.62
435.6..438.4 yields 9.73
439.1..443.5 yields 9.54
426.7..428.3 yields 10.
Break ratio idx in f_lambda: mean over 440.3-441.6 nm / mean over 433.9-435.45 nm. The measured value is 1.07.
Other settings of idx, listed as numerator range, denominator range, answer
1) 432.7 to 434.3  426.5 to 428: 0.89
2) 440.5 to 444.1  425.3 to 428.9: 0.94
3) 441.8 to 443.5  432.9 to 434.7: 1.08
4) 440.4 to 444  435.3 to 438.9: 0.97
